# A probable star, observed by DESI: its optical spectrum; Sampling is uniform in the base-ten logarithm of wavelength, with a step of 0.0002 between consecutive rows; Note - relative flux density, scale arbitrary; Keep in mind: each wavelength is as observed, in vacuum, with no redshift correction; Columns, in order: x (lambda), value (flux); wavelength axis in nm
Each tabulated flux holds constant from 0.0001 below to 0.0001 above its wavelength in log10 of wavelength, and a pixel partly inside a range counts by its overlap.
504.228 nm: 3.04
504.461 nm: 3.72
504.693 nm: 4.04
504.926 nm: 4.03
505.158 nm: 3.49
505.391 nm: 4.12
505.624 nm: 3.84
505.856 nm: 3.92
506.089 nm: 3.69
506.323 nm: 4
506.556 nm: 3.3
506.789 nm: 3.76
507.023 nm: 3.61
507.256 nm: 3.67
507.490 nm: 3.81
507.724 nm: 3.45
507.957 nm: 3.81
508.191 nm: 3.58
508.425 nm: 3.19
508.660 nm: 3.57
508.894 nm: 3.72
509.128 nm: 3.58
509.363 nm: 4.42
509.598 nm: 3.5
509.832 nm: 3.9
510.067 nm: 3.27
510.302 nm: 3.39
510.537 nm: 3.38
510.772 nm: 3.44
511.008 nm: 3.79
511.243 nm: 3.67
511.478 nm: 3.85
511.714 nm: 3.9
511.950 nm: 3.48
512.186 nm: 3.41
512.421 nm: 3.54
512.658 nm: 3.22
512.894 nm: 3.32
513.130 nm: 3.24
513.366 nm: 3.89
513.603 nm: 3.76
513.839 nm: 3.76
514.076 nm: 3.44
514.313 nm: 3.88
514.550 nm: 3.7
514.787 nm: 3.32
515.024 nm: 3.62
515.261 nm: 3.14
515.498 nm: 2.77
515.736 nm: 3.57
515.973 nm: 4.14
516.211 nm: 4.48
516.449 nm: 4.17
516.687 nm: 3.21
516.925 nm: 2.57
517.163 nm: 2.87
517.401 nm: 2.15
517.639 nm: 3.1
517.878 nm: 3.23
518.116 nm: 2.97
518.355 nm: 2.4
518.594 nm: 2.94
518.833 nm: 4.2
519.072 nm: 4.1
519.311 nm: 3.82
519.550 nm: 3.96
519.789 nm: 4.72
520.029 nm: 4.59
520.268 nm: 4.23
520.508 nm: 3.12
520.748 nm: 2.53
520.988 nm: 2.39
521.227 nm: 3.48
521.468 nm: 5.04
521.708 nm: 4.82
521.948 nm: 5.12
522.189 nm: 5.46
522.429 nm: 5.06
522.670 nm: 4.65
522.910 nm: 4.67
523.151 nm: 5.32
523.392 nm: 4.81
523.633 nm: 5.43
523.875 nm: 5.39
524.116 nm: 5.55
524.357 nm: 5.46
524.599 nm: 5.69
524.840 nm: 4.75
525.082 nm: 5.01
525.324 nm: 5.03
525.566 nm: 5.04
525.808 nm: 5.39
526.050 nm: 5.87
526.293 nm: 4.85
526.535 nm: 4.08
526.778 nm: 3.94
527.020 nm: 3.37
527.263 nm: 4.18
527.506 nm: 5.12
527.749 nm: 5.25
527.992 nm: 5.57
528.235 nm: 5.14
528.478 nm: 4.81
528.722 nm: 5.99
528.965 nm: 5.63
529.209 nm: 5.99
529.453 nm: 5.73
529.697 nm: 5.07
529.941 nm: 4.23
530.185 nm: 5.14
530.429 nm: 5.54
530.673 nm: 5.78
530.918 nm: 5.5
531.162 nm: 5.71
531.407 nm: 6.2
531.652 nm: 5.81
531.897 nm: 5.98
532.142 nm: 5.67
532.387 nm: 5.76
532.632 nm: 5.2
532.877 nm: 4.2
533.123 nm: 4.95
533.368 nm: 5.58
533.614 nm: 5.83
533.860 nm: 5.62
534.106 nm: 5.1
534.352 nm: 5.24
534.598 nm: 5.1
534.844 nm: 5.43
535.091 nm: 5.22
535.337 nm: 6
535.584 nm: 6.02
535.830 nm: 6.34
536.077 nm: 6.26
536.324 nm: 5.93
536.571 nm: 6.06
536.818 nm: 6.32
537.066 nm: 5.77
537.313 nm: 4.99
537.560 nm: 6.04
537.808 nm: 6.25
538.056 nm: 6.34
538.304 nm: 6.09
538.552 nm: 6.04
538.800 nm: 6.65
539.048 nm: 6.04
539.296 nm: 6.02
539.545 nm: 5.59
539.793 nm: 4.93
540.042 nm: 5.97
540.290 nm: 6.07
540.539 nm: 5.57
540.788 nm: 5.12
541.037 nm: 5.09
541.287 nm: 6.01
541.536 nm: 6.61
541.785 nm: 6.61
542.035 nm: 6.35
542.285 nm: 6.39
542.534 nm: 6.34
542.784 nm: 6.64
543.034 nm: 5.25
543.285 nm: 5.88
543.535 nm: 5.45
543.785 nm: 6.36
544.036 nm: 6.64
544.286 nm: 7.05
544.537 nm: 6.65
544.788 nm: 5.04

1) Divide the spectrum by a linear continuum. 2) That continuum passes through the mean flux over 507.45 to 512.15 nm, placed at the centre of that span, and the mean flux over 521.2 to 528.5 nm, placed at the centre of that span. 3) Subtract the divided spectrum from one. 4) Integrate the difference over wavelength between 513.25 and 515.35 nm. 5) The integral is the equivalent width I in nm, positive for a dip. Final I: 0.21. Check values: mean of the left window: 3.63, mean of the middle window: 3.62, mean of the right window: 4.97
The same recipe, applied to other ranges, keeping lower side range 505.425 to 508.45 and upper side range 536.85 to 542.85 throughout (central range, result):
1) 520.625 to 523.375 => 0.185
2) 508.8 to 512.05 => 0.221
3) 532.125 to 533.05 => 0.056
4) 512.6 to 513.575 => 0.156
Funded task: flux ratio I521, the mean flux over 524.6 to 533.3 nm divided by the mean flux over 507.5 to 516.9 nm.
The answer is 1.4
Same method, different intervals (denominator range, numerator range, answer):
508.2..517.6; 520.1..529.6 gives 1.38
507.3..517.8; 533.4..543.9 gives 1.67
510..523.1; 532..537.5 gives 1.51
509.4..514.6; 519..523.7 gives 1.21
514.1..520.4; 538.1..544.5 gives 1.71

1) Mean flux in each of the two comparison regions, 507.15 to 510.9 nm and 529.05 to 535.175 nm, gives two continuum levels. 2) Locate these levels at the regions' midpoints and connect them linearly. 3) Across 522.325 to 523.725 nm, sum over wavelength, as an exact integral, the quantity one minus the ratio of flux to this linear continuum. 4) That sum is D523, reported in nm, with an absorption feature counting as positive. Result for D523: -0.08 nm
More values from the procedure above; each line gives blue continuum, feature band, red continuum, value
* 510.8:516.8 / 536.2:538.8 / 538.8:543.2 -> -0.17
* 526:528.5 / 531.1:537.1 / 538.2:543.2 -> -0.34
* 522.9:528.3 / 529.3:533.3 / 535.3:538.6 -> 0.08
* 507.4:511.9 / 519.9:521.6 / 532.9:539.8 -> 0.33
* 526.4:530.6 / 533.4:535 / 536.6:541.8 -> 0.02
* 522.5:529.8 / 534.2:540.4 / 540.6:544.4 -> -0.09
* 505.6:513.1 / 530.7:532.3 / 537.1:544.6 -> -0.15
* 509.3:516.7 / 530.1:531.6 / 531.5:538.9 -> -0.10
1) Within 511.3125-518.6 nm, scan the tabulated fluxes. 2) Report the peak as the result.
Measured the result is 4.48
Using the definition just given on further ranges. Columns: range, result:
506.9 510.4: 4.42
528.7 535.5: 6.2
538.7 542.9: 6.65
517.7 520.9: 4.72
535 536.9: 6.34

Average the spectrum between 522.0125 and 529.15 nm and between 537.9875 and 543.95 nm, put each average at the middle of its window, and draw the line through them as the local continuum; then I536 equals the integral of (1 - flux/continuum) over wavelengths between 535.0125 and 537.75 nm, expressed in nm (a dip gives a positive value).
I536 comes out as -0.11 nm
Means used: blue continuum 5.06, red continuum 5.98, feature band 5.93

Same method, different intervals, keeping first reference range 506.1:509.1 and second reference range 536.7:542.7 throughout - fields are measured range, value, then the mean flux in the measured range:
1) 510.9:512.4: 0.09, 3.68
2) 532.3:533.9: 0.06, 5.28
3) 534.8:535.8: -0.02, 5.75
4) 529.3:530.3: 0.03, 5.07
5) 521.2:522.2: -0.04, 4.83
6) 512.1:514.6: 0.30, 3.56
